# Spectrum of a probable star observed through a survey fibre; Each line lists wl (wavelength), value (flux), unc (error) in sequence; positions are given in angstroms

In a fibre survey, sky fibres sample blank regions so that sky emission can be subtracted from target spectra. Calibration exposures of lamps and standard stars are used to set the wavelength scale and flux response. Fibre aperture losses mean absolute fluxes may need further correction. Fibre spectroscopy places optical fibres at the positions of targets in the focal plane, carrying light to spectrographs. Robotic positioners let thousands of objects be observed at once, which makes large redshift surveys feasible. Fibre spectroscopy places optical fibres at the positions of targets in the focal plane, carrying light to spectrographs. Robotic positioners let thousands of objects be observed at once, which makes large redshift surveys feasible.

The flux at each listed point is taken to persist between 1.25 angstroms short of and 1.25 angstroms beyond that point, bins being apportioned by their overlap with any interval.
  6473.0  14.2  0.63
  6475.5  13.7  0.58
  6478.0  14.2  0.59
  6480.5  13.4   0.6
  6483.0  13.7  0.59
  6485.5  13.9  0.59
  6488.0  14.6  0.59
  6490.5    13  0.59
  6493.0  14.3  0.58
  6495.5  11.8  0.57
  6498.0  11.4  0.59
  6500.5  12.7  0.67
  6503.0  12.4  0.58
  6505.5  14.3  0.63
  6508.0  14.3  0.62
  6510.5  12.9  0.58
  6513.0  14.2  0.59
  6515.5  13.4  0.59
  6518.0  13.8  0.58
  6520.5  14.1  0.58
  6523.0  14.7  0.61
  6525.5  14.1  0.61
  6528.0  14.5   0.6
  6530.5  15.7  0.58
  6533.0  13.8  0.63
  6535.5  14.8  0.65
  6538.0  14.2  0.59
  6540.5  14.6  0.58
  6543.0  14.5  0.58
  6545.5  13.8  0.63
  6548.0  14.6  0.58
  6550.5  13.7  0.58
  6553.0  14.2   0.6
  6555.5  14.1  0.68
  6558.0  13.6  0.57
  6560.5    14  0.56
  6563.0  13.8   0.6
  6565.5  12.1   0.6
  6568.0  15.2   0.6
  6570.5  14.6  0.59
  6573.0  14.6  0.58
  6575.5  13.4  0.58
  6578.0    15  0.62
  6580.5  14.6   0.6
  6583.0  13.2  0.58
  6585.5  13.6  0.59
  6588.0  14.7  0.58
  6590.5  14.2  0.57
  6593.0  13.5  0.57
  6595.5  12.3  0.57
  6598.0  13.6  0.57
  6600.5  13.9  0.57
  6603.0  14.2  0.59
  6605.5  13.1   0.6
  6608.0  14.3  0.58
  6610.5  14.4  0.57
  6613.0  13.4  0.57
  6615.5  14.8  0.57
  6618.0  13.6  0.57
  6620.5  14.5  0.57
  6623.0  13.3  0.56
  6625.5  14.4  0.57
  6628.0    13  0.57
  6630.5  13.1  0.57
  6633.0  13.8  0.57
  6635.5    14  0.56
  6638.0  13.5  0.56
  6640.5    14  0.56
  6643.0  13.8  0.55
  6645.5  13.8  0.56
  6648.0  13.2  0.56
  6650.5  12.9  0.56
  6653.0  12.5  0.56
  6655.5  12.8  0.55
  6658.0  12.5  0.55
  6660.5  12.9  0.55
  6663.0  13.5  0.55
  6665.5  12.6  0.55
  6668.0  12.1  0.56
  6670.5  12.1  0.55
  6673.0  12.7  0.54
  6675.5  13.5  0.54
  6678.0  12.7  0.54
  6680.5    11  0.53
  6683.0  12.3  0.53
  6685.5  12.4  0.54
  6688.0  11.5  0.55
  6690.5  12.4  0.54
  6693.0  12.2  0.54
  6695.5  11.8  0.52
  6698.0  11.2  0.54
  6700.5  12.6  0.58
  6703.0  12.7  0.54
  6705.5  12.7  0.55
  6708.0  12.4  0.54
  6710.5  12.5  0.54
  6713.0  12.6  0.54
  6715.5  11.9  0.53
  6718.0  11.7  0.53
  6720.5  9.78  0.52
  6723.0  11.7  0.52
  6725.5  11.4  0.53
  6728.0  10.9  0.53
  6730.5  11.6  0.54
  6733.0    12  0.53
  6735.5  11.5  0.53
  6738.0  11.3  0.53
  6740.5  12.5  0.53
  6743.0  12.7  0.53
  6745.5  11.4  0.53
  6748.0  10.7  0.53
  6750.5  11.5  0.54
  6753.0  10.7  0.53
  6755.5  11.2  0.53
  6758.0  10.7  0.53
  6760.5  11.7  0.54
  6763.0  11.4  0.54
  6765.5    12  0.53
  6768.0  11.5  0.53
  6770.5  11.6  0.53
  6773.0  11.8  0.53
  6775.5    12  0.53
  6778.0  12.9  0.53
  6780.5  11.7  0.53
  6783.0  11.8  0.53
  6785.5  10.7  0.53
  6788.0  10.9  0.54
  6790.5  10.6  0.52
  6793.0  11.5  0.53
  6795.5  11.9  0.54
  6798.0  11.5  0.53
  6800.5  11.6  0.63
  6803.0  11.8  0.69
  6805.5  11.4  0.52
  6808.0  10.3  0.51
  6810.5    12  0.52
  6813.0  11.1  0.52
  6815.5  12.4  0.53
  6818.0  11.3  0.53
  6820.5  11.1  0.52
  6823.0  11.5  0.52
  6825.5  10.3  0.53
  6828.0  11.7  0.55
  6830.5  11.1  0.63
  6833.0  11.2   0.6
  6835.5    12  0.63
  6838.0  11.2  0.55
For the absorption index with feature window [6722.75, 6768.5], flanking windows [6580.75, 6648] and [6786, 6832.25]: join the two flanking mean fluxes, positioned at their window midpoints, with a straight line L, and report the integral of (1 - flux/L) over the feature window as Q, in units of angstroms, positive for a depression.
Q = 2.37 angstroms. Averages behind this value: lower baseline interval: 13.8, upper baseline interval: 11.3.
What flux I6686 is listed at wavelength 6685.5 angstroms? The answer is 12.4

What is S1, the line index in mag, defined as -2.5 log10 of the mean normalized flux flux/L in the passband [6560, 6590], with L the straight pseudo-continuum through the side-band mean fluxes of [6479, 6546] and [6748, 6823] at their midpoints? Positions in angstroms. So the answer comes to -0.06 mag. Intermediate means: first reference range 13.8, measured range 14.1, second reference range 11.5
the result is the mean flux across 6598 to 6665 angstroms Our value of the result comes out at 13.6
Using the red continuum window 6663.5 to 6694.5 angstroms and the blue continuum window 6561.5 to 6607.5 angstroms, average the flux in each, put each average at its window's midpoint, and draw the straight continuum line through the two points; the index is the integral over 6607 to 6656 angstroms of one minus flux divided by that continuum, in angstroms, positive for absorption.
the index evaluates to -2.1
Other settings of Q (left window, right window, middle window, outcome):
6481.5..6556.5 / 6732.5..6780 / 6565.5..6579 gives -1.0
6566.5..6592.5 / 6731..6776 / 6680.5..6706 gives 0.8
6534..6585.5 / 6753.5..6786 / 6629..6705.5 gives 0.6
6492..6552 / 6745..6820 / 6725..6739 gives 0.5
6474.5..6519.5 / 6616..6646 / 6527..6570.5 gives -2.0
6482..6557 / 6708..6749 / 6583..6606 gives -1.0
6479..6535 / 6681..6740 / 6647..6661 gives -0.5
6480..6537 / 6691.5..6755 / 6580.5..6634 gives -4.0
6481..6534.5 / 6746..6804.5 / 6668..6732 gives 0.4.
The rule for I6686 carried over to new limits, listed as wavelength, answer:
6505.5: 14.3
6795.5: 11.9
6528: 14.5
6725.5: 11.4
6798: 11.5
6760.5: 11.7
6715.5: 11.9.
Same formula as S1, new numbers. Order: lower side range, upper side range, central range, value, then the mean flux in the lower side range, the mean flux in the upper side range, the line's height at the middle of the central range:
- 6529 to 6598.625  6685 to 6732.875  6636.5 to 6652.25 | -0.053 mag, 14.1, 11.9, 12.9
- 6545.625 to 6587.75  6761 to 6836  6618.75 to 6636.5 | -0.029 mag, 14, 11.5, 13.4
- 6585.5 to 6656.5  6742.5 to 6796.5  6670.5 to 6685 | 0.036 mag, 13.7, 11.5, 12.8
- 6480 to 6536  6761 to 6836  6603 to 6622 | -0.089 mag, 13.7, 11.5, 12.9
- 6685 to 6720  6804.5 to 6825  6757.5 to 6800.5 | 0.004 mag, 12.1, 11.3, 11.6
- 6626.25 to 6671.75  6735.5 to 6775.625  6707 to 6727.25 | 0.036 mag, 13.1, 11.5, 12.1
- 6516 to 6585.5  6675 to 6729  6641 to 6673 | -0.023 mag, 14.2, 12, 12.6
